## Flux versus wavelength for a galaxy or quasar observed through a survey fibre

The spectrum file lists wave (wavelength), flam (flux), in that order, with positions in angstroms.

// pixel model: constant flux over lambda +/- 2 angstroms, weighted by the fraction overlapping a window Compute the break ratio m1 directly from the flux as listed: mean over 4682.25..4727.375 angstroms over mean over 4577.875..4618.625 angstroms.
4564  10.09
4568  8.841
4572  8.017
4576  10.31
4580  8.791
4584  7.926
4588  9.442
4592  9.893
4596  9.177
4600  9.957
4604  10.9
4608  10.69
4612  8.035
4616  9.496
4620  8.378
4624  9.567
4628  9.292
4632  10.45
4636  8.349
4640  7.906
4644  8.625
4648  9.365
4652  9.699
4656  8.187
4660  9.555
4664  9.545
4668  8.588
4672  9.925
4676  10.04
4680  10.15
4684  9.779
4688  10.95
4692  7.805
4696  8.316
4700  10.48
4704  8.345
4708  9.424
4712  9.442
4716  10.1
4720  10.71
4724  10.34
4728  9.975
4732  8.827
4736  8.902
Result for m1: 1.02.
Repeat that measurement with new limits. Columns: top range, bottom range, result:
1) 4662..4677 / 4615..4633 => 1.01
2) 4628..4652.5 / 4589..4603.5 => 0.92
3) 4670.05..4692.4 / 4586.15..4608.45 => 0.99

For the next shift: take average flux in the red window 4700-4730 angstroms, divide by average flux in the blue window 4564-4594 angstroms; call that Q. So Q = 1.08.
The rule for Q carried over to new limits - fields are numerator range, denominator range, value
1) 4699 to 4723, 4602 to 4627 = 1.03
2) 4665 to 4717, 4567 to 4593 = 1.05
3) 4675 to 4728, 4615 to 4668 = 1.07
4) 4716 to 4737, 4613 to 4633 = 1.05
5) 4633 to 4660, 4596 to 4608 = 0.86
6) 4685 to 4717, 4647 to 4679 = 1.00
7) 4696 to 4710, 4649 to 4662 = 1.01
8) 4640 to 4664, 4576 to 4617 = 0.95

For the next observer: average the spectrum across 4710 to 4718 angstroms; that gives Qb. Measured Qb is 9.77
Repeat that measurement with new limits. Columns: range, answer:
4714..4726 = 10.4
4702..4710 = 8.88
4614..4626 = 9.15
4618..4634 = 9.42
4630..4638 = 9.4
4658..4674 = 9.4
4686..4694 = 9.38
